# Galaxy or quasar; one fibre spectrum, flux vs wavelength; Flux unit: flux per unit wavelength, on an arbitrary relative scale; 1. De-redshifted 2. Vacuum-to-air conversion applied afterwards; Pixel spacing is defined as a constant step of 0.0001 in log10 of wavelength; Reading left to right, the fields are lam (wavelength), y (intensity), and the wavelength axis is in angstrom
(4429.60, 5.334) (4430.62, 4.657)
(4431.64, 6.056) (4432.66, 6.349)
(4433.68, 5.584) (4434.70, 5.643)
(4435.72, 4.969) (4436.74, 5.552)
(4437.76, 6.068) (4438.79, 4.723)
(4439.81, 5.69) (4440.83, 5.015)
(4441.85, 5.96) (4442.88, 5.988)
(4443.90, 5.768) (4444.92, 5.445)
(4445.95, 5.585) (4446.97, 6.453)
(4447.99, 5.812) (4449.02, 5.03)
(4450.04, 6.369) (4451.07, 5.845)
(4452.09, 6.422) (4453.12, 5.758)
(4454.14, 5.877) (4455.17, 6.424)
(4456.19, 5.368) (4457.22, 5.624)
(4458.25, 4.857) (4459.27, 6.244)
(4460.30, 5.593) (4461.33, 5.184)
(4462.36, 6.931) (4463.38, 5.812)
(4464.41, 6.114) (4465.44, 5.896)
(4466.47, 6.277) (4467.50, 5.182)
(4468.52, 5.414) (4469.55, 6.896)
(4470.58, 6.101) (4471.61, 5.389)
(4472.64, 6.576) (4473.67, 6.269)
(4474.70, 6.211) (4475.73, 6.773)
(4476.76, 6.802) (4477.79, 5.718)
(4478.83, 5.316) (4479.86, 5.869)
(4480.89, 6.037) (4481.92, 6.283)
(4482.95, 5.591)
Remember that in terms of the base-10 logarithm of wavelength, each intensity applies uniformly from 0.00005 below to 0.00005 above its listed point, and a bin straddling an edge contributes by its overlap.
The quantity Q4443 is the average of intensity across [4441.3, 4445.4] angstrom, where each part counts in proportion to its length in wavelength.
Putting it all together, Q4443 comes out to 5.79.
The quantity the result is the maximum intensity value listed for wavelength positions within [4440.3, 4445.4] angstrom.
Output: 5.988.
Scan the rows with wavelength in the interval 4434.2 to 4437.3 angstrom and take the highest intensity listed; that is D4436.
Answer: 5.643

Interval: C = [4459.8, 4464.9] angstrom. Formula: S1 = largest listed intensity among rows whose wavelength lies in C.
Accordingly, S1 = 6.931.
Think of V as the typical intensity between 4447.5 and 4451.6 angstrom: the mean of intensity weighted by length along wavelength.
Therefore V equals 5.77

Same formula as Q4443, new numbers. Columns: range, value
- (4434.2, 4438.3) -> 5.55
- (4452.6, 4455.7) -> 6.02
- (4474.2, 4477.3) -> 6.59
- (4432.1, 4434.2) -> 5.97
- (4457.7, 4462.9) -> 5.76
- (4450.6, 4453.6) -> 6.01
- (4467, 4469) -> 5.32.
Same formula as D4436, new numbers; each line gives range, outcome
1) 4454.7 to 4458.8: 6.424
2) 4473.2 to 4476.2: 6.773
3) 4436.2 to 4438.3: 6.068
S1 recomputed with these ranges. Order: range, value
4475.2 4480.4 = 6.802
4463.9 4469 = 6.277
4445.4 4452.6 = 6.453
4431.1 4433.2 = 6.349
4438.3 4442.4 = 5.96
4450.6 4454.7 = 6.422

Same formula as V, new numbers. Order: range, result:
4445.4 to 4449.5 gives 5.72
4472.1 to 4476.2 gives 6.45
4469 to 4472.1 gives 6.12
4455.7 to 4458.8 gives 5.29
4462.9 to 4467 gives 6.01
